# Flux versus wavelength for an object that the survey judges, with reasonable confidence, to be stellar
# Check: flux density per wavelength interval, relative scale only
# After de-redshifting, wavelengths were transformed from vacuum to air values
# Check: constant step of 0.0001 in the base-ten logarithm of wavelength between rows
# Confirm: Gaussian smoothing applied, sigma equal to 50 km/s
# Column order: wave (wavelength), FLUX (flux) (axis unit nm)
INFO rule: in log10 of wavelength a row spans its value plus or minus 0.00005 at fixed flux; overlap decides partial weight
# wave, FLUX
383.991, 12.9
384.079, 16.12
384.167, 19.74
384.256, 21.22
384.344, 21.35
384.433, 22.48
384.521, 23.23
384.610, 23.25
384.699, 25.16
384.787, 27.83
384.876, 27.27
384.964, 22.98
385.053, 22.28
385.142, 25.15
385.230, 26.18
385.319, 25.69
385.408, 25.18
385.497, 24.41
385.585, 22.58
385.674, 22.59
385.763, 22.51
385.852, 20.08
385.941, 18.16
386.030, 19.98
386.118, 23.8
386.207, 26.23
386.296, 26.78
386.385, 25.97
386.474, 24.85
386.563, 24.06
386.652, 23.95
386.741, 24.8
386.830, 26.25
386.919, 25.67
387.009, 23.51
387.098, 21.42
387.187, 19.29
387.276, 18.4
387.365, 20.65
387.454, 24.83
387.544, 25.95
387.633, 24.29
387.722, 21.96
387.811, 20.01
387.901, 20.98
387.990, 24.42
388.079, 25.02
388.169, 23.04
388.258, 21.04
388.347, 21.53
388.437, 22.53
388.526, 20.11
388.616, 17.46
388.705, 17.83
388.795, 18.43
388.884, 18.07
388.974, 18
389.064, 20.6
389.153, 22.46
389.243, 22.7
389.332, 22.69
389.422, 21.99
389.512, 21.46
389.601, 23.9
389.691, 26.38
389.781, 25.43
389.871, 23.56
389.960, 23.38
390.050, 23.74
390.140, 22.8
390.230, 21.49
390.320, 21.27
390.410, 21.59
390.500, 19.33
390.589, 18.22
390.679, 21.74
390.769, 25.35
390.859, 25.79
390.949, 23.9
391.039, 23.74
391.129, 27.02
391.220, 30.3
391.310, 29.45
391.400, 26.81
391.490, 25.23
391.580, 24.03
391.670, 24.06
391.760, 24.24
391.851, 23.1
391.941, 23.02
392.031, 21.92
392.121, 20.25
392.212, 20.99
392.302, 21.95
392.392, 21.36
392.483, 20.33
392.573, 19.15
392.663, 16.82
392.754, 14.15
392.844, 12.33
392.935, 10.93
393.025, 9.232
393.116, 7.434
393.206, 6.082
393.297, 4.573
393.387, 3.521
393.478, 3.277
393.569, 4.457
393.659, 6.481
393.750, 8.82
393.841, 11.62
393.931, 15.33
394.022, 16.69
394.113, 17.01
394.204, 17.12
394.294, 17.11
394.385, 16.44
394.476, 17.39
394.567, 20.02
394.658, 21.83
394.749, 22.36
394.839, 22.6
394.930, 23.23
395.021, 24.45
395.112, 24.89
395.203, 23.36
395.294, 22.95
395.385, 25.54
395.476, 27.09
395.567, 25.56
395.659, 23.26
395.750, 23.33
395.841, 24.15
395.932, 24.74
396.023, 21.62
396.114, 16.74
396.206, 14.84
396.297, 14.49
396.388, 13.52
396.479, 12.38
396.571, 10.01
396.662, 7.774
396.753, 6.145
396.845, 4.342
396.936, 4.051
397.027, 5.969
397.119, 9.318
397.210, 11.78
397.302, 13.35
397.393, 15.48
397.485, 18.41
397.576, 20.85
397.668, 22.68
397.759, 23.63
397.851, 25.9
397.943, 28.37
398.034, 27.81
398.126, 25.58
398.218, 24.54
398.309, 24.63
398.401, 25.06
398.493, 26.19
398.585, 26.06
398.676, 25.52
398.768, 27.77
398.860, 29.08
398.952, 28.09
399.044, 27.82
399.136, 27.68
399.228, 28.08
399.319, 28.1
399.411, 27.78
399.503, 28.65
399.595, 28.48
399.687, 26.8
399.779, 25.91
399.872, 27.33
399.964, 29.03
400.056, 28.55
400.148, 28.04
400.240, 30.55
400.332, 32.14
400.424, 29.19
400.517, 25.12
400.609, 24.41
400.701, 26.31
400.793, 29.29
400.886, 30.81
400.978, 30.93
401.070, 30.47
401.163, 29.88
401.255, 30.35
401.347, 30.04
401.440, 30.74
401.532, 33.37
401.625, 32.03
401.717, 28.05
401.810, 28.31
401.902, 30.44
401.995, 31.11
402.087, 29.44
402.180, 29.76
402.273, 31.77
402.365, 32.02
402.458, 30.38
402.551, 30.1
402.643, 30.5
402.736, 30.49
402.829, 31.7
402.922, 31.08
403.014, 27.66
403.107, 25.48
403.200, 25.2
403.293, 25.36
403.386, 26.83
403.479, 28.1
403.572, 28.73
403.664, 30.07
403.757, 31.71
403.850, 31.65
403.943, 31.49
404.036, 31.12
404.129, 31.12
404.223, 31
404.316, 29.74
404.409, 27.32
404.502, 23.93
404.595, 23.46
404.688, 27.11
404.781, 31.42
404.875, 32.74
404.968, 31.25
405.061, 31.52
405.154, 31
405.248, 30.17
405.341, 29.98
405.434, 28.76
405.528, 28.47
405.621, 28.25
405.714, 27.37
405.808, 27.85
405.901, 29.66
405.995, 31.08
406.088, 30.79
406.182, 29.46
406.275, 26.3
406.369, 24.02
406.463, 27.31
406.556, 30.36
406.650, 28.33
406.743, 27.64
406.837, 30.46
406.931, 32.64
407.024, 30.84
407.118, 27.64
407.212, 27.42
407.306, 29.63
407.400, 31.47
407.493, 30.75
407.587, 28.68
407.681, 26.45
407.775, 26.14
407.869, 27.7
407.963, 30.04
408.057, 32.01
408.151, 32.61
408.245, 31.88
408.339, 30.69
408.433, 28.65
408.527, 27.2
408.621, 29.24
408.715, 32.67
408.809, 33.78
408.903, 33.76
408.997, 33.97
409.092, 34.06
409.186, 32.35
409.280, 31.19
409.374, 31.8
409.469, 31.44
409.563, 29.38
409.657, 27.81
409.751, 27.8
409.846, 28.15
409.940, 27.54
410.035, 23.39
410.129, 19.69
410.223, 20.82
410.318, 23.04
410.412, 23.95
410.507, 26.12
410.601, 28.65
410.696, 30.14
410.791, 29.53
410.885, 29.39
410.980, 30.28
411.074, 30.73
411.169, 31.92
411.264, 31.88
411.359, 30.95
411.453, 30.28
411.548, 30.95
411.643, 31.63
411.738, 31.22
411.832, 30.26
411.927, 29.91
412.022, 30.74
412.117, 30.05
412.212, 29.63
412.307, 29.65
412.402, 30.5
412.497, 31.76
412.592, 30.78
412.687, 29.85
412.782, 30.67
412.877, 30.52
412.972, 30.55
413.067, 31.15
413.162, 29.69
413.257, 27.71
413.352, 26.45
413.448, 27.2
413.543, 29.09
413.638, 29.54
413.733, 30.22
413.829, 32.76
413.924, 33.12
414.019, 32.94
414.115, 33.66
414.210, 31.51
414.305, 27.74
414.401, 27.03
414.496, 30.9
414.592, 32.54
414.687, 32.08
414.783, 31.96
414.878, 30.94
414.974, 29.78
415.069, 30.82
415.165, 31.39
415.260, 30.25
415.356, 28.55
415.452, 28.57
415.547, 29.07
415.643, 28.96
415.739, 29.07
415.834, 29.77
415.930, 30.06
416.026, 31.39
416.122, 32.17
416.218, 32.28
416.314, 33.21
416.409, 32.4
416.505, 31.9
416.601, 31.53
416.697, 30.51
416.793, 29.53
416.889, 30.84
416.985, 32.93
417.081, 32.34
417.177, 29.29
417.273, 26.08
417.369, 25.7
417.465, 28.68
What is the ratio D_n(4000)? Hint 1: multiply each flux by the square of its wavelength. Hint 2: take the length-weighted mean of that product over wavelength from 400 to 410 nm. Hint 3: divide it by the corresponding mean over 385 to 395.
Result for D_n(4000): 1.55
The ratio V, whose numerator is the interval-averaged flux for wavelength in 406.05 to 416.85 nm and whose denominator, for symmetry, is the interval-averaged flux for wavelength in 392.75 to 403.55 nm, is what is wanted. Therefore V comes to 1.33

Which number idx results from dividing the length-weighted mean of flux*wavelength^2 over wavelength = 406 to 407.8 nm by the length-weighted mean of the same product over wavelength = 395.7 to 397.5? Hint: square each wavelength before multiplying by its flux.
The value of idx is 2.24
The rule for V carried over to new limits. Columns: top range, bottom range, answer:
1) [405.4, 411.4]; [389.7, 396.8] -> 1.53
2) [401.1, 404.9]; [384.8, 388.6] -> 1.27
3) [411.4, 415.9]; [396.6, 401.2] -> 1.28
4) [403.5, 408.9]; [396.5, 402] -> 1.21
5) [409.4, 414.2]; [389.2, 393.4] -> 1.41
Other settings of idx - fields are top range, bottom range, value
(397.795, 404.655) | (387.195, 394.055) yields 1.53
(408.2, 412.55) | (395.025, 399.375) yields 1.53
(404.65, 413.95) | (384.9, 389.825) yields 1.45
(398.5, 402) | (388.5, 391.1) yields 1.38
